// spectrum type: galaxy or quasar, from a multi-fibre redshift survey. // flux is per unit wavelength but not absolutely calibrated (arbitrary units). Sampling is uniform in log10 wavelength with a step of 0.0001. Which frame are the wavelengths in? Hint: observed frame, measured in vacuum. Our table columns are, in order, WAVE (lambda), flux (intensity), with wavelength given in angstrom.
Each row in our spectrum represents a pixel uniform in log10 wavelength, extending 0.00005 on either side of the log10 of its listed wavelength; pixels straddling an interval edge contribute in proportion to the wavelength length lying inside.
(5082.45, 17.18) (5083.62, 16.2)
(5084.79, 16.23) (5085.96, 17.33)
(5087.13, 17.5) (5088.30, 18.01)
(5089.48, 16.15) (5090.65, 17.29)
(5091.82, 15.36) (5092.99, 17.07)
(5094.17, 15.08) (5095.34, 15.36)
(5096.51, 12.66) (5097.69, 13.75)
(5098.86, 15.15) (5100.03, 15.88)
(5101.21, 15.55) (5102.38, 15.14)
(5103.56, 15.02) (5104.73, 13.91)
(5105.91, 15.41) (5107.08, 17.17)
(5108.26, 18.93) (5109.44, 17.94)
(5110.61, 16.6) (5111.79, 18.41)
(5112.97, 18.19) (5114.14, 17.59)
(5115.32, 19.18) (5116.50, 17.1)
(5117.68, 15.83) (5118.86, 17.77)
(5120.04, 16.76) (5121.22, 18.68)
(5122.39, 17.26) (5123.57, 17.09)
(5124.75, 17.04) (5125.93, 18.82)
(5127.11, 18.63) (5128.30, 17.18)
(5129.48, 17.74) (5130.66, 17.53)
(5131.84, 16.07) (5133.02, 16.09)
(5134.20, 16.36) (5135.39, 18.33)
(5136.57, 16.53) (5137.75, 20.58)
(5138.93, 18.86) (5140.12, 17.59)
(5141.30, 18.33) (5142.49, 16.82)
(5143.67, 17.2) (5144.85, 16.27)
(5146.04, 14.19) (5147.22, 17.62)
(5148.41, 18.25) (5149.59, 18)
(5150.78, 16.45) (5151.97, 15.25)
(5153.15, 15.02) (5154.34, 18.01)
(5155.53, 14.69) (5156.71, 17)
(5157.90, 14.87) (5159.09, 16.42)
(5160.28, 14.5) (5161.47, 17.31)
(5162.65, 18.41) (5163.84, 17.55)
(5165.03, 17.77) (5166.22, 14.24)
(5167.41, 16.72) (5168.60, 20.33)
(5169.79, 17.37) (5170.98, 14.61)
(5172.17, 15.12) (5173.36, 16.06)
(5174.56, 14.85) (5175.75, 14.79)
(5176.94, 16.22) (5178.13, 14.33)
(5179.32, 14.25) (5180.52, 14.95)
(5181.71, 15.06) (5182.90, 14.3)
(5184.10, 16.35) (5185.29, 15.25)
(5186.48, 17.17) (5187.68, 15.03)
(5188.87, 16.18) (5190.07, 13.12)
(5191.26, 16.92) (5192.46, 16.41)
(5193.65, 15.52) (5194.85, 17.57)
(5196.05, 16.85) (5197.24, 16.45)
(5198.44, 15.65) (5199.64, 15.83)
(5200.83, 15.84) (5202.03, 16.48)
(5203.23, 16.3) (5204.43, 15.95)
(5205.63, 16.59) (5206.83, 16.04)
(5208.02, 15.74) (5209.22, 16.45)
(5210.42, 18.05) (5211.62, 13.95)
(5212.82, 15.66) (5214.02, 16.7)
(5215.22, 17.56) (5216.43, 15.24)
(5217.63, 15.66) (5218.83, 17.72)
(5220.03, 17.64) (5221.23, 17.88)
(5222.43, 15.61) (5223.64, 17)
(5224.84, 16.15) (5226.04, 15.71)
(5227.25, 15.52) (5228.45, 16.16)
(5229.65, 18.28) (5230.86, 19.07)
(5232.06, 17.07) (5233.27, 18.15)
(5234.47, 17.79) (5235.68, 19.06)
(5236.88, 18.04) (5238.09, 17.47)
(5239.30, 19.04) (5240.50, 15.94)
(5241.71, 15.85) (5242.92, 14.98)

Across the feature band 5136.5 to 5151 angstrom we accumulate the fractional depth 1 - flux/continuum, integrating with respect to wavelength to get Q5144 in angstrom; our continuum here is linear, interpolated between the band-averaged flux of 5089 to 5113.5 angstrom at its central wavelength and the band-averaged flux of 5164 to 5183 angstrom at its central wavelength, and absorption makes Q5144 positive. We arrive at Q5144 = -1.50 angstrom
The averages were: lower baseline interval 16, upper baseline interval 15.8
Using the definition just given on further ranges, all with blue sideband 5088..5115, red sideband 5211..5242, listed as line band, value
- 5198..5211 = 0.4 angstrom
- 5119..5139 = -1.5 angstrom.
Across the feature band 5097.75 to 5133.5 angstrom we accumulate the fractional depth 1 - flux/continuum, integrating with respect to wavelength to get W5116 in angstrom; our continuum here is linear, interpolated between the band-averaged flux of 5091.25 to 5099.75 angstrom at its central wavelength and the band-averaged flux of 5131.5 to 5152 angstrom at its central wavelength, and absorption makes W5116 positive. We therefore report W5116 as -2.2 angstrom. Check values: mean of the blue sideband 15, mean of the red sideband 17.2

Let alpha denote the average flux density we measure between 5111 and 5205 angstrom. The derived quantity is 16.6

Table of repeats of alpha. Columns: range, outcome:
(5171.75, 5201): 15.6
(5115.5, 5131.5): 17.5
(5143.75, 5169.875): 16.6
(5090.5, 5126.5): 16.5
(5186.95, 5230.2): 16.3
